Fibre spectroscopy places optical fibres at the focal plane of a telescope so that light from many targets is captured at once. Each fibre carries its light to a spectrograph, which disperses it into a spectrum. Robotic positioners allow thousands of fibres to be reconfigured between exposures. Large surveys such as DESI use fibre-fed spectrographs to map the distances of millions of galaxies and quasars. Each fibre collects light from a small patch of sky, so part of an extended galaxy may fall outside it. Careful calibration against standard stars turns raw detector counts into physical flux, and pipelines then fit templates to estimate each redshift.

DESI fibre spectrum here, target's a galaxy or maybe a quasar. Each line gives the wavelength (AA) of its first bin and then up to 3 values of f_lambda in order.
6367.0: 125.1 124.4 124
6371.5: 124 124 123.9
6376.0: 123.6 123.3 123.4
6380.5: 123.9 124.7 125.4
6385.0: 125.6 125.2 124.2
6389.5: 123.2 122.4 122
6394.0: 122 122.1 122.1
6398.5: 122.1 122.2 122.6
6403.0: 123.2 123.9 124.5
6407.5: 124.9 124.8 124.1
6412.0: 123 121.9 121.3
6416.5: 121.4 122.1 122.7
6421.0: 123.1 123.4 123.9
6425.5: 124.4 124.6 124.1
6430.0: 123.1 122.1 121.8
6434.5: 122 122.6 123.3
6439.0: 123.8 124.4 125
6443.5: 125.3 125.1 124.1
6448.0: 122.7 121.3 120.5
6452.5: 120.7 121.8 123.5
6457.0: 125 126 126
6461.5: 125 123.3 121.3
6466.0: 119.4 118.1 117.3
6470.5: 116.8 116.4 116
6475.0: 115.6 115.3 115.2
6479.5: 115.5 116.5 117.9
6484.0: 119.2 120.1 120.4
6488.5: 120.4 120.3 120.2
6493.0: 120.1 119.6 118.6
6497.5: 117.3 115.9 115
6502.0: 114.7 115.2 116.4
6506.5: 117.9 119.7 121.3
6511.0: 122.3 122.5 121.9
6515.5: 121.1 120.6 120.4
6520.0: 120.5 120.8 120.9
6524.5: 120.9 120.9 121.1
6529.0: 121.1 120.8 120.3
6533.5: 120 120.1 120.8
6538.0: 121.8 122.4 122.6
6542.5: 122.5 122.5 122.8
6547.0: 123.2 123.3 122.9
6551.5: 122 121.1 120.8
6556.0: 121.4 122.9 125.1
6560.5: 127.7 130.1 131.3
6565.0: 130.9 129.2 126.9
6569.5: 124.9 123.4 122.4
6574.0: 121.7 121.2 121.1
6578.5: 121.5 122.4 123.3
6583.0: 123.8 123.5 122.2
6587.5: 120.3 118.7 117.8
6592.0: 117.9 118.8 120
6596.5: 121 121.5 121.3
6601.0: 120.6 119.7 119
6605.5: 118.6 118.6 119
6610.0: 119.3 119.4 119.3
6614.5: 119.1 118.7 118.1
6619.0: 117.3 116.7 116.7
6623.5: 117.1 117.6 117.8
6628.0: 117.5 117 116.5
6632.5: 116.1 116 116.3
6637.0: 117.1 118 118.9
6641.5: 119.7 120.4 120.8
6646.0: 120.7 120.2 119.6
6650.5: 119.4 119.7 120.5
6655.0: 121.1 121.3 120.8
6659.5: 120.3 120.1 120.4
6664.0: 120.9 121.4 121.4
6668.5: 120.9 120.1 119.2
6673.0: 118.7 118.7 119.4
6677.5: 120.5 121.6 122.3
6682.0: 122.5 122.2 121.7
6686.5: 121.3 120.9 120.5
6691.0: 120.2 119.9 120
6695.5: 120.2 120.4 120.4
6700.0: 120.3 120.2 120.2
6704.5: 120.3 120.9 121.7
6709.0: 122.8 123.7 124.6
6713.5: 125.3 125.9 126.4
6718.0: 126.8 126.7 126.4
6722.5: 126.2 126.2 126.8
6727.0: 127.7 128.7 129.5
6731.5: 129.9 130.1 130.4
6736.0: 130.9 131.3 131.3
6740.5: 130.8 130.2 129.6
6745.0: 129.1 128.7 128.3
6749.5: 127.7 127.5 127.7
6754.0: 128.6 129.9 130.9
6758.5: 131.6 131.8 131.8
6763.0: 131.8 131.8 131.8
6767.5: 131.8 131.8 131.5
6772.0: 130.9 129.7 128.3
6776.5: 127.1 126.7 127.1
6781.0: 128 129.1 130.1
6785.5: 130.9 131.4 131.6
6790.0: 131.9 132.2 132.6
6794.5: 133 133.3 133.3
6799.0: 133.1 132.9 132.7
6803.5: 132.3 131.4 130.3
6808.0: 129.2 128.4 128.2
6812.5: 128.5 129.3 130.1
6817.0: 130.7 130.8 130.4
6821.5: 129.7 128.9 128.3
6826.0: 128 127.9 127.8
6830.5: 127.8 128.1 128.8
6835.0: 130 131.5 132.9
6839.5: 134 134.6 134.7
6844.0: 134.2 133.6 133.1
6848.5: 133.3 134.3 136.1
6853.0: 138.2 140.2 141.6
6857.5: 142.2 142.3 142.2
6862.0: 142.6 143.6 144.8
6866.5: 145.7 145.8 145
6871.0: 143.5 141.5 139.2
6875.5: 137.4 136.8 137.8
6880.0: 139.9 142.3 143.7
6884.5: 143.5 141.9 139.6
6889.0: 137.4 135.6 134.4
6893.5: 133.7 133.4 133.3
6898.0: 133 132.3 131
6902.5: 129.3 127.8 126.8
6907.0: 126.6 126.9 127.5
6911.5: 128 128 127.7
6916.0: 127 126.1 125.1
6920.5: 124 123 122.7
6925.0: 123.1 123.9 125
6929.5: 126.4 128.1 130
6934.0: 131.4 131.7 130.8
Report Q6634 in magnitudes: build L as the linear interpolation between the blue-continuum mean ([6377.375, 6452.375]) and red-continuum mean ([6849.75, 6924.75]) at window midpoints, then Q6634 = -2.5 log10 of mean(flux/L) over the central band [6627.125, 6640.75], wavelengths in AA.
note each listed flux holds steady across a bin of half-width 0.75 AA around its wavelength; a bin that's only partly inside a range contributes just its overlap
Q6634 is 0.10 mag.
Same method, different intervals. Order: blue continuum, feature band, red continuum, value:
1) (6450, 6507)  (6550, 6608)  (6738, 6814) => 0.00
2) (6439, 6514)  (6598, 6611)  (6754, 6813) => 0.04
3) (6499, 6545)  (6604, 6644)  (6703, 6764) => 0.05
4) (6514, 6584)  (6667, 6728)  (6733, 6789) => 0.05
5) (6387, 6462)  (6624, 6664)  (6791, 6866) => 0.08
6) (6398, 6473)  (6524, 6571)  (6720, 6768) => 0.02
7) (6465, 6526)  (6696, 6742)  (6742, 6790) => 0.02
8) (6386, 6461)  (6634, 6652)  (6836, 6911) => 0.09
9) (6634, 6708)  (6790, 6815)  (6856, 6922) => -0.01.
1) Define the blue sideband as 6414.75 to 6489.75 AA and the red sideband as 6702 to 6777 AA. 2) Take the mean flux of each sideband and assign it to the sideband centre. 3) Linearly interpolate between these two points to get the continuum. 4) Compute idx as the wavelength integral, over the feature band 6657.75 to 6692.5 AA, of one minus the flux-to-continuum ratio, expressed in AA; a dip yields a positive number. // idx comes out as 1.6 AA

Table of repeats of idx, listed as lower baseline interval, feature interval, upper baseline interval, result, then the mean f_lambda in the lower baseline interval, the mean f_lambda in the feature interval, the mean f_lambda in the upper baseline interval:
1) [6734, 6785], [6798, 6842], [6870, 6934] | 0.2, 130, 130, 132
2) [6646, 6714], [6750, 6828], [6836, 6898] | 0.5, 121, 130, 139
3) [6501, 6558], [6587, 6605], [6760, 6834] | 0.5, 121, 120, 130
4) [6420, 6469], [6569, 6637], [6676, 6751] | 2.5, 123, 120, 125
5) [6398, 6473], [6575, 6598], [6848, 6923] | 1.1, 123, 121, 136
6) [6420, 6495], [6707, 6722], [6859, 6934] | 0.4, 121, 125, 134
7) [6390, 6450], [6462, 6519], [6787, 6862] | 2.8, 123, 119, 133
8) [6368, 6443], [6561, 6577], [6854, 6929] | 0.2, 123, 126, 135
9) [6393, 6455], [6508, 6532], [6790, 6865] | 0.8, 123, 121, 133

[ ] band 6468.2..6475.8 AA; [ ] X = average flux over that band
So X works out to 116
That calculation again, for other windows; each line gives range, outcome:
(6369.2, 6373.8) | 124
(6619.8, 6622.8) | 117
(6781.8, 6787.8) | 130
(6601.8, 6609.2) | 119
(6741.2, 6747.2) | 129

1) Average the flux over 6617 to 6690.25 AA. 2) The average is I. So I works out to 119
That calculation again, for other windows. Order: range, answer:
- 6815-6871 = 135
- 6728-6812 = 130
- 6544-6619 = 122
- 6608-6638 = 118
